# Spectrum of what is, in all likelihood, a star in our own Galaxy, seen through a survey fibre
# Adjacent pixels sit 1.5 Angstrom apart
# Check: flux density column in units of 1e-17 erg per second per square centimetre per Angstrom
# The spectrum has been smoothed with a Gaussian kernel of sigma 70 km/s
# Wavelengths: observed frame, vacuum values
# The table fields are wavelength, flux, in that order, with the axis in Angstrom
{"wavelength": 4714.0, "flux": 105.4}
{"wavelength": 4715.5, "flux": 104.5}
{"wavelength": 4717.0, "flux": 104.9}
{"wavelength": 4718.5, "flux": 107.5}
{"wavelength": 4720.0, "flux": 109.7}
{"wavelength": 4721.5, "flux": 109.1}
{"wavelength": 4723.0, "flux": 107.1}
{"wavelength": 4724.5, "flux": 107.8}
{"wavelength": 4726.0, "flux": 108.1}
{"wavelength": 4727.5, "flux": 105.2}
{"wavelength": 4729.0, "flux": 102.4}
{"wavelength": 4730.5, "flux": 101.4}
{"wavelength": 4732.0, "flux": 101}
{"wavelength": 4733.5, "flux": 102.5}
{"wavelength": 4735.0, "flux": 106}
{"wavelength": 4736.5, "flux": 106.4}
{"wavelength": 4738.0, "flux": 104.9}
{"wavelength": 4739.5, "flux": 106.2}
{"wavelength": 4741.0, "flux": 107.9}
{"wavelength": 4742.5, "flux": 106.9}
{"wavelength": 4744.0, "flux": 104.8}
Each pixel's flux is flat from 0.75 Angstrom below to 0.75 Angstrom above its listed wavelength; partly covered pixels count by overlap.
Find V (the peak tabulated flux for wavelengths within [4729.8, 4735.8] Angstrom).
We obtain 106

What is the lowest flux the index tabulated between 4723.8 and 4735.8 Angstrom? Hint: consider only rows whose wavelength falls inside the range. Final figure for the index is 101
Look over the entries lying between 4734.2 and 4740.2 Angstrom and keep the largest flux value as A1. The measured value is 106.4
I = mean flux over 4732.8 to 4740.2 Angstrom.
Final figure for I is 105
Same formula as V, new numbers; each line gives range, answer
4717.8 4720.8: 109.7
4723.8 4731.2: 108.1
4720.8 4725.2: 109.1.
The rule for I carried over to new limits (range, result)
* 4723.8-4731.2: 105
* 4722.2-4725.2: 107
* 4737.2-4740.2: 106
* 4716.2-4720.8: 107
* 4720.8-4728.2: 107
